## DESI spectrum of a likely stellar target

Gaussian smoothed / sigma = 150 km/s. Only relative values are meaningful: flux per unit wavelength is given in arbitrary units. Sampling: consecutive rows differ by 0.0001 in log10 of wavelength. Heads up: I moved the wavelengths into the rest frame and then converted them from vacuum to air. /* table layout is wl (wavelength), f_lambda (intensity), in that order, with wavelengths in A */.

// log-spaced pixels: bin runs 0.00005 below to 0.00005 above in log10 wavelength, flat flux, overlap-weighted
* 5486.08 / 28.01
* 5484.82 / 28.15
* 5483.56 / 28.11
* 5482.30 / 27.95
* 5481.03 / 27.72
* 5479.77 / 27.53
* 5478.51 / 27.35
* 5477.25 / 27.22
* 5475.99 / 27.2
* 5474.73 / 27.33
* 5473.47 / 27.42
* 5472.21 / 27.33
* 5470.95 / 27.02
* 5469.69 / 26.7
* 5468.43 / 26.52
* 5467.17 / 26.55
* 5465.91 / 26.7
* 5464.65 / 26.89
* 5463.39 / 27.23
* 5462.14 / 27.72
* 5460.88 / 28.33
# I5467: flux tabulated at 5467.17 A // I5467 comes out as 26.55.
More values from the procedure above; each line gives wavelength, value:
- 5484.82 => 28.15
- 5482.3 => 27.95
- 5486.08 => 28.01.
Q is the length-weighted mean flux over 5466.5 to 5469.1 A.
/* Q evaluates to 26.5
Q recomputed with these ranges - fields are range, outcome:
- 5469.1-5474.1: 27.1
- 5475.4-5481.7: 27.4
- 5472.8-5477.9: 27.3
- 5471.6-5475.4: 27.4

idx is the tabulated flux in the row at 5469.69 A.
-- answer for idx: 26.7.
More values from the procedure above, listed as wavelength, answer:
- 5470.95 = 27.02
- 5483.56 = 28.11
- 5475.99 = 27.2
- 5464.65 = 26.89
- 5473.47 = 27.42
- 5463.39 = 27.23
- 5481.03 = 27.72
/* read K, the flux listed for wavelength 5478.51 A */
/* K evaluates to 27.35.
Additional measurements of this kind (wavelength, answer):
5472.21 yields 27.33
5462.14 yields 27.72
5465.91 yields 26.7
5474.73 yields 27.33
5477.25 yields 27.22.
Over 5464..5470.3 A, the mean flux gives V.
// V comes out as 26.6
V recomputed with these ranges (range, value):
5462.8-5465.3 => 27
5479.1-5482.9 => 27.7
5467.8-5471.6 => 26.7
